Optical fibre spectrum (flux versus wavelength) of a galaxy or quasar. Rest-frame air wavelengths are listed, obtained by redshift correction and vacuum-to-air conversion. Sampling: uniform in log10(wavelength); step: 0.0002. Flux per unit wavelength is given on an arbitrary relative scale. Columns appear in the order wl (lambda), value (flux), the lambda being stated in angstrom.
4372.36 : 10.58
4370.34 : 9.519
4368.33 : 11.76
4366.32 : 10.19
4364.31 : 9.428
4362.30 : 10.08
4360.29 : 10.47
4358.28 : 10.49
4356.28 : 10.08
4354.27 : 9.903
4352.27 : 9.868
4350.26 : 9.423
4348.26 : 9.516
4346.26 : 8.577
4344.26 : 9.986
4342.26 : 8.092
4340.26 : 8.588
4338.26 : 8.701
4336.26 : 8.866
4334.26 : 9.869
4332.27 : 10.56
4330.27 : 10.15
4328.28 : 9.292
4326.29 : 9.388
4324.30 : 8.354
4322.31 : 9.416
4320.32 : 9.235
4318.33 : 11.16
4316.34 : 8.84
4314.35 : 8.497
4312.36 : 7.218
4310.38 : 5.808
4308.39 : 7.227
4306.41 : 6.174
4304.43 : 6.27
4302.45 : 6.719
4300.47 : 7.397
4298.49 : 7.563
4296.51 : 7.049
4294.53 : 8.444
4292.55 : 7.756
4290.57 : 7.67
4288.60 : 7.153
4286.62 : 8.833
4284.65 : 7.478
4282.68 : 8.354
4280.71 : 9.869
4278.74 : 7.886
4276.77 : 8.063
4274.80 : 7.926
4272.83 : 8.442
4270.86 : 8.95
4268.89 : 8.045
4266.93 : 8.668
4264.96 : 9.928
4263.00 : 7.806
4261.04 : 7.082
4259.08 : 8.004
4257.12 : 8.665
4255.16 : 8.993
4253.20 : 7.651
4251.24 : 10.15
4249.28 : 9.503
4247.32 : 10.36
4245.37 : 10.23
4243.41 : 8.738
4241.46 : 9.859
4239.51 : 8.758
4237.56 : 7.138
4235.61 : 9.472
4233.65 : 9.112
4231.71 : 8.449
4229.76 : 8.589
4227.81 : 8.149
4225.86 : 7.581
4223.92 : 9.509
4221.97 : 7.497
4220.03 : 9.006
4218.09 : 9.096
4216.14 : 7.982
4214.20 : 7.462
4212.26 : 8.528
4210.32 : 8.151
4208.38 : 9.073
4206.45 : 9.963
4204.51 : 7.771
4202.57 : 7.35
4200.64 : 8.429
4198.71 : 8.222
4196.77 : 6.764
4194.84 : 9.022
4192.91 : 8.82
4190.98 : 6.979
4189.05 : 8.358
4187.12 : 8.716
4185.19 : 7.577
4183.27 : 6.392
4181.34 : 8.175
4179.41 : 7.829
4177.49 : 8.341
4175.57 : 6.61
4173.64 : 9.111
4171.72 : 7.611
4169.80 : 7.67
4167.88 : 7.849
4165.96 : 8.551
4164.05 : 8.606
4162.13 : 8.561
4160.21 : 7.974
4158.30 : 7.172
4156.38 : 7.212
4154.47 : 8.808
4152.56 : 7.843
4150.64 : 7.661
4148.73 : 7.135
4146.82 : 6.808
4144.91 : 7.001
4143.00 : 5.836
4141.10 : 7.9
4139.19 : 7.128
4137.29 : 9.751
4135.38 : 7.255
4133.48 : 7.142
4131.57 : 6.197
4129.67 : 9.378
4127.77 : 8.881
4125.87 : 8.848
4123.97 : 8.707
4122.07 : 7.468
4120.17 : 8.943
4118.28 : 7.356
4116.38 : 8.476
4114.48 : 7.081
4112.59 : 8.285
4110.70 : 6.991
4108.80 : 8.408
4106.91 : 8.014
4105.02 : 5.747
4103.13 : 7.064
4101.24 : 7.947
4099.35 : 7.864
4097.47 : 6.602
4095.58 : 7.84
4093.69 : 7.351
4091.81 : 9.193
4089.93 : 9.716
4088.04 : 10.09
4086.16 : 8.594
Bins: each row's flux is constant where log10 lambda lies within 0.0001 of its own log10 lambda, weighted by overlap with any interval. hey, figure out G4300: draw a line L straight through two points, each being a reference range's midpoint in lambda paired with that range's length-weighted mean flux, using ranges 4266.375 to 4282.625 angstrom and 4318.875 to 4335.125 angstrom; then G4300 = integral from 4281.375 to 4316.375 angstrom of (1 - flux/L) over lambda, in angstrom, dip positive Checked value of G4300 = 5.9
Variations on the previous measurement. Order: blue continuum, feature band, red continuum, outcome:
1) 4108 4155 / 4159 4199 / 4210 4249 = 1.3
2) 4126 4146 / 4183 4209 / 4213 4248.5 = 0.7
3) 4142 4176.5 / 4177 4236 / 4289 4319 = -4.9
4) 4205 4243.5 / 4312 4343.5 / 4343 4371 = 1.5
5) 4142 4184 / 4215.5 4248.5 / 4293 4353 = -3.1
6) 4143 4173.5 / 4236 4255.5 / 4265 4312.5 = -3.5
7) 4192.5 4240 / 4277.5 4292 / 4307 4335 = 0.9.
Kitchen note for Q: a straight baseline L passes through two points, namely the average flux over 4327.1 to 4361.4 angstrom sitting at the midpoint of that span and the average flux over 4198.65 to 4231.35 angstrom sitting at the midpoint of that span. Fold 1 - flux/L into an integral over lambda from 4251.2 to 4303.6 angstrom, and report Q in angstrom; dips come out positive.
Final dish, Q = 4.8 angstrom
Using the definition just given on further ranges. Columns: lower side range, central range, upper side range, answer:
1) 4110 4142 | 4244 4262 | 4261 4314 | -2.58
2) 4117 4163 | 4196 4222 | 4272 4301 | -1.27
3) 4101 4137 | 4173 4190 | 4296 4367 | 0.53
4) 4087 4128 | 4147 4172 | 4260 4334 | 0.67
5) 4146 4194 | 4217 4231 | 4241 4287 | -0.23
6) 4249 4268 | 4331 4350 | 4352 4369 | 1.34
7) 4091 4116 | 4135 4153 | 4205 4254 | 1.23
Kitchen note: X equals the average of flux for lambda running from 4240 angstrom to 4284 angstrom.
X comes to 8.77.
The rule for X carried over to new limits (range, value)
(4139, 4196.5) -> 7.77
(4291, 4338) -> 8.32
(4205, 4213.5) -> 8.82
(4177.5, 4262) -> 8.45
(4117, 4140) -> 8.1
